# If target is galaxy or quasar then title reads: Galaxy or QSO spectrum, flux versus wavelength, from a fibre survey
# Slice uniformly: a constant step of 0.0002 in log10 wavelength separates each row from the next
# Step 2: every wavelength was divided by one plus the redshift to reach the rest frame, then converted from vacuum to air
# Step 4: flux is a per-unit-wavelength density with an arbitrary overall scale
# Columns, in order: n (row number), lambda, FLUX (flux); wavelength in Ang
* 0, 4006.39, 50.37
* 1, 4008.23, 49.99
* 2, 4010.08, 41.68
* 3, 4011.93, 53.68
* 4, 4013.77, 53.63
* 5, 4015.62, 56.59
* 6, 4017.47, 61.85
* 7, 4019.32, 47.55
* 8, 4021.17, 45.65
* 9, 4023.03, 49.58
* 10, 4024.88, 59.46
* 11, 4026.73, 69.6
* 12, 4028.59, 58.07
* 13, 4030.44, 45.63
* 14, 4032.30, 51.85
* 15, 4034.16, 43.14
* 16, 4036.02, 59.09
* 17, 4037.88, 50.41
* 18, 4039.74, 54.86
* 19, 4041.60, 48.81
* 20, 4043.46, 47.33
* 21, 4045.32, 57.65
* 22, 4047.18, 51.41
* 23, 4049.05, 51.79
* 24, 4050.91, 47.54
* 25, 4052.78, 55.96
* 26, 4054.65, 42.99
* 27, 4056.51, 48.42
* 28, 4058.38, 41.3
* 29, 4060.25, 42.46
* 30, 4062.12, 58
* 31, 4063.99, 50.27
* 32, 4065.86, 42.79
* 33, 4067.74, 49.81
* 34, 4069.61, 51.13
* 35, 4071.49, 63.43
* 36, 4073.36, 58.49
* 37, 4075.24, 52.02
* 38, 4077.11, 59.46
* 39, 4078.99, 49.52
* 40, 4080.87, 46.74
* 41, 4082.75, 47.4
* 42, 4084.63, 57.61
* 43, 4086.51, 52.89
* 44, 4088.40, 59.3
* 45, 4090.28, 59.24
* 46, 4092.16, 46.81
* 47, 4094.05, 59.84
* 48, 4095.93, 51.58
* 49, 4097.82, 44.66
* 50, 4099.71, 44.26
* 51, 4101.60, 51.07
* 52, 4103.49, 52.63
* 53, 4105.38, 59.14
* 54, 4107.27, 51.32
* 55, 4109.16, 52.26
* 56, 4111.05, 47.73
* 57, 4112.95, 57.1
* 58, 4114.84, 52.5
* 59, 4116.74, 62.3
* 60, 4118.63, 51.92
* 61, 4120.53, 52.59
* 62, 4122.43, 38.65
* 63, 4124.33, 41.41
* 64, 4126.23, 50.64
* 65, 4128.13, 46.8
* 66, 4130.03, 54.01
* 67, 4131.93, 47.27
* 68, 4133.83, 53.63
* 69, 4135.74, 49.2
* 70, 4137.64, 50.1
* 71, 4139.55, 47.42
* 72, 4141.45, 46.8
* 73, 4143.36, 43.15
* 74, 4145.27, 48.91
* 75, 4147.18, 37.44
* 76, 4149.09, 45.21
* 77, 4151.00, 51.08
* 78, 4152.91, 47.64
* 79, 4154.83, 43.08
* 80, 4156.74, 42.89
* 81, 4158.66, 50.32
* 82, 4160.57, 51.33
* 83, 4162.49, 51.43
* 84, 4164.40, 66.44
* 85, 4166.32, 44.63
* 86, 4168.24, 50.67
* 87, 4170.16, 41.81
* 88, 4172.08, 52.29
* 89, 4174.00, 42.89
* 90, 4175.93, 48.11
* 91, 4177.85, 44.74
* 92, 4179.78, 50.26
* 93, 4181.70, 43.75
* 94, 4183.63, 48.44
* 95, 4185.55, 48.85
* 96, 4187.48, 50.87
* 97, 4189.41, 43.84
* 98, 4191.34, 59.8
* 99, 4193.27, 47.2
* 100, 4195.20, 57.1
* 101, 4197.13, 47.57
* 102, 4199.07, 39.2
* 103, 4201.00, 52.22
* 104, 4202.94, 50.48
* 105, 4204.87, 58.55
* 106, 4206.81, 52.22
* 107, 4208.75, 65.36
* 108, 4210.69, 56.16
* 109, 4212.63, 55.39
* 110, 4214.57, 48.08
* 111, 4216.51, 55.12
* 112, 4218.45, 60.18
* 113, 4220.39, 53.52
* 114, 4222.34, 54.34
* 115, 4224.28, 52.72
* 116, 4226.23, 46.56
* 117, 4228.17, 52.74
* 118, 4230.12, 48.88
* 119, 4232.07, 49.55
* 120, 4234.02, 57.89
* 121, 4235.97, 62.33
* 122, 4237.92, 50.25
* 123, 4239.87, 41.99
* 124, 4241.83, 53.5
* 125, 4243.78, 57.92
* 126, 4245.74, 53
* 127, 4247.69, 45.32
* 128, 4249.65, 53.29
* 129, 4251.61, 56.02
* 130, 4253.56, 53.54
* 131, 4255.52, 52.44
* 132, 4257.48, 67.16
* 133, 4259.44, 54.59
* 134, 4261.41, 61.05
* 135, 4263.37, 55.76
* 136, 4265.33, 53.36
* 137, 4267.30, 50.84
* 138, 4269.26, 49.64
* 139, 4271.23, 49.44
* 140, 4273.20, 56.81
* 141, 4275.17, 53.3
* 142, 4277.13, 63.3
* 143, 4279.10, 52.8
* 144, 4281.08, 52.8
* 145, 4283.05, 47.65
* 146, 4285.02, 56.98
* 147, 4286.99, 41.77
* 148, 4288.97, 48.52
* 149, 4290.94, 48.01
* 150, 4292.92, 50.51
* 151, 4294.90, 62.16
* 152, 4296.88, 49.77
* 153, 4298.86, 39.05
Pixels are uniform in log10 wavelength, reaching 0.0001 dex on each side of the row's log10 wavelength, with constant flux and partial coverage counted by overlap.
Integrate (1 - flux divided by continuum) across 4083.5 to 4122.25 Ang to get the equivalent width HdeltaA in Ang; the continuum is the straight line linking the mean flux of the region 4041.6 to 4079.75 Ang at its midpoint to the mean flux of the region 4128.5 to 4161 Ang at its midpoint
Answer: -2.93 Ang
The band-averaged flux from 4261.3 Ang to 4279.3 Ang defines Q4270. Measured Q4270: 54.4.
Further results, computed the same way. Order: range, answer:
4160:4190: 48.8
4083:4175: 50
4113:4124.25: 51.2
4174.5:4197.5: 49.1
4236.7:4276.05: 53.5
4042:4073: 50.3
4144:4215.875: 49.6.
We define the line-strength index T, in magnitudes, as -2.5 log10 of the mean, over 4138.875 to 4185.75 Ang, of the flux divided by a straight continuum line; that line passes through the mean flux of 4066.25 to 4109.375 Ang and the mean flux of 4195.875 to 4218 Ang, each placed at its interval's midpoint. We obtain 0.12 mag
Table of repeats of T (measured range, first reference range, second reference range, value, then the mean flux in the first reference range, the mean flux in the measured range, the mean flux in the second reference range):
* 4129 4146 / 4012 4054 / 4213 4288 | 0.09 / 53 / 48.9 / 53.3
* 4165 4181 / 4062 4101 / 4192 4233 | 0.11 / 52.5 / 47.3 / 52.6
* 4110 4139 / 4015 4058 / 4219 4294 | 0.05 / 52.2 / 50.4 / 52.9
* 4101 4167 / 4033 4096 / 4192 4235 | 0.05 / 51.8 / 49.7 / 52.8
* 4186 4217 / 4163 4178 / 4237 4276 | -0.03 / 49.3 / 52.3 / 53.5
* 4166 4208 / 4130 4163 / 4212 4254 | 0.02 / 47.6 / 49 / 52.8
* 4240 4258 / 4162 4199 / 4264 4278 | -0.02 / 49.2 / 53.8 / 53.8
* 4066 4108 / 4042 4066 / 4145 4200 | -0.08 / 49.3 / 52.9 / 48.2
